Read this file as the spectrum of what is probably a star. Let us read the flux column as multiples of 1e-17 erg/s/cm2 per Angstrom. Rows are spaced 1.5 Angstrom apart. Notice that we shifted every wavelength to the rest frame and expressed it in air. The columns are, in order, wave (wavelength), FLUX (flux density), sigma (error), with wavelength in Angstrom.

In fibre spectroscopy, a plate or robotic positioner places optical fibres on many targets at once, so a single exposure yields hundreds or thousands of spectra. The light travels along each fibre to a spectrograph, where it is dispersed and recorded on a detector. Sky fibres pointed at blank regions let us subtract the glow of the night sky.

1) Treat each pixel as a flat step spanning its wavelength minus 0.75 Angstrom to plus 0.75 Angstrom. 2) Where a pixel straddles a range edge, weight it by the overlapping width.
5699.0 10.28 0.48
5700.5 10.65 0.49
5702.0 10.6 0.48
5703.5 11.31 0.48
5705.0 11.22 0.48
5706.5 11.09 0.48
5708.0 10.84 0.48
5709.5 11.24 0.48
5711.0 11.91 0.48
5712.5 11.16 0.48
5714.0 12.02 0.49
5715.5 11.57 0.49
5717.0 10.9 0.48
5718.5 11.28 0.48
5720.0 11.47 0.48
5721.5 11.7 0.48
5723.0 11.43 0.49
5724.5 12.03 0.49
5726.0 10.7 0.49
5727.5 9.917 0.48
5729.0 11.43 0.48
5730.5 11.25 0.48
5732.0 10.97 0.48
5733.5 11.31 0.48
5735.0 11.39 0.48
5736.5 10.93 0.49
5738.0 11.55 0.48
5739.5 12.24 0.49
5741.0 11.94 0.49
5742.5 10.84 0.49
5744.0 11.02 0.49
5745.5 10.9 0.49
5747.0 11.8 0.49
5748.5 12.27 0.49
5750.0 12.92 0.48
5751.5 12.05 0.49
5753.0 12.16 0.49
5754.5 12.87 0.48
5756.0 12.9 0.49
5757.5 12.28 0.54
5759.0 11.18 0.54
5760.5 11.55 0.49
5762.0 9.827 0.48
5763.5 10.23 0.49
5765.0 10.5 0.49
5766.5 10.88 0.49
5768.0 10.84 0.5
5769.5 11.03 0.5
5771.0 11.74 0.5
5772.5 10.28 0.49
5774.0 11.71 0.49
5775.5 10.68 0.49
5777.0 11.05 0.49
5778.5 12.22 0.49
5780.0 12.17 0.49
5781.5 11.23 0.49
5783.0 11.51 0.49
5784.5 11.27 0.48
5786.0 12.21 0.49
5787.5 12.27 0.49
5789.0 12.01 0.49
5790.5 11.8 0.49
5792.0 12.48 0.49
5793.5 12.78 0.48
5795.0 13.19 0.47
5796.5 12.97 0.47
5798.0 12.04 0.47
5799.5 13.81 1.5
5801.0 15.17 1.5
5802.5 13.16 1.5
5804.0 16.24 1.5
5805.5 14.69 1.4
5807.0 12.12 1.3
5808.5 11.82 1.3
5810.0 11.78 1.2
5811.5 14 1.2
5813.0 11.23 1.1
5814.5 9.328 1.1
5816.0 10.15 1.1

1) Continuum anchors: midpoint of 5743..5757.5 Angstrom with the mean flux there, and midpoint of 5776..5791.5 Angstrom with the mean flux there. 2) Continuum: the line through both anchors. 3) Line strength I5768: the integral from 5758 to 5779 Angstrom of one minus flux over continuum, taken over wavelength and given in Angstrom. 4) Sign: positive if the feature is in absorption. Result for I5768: 1.64 Angstrom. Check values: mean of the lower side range 12.1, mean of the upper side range 11.8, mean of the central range 11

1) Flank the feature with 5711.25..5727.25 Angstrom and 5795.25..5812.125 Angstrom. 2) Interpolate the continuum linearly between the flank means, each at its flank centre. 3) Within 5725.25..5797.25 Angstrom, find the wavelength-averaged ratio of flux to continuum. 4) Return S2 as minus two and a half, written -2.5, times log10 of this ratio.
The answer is 0.08 mag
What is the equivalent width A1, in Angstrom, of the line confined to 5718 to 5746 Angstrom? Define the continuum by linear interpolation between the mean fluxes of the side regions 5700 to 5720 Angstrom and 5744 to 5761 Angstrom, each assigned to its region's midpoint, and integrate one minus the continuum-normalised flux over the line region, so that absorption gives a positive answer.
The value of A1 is 0.9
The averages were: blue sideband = 11.2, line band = 11.3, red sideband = 12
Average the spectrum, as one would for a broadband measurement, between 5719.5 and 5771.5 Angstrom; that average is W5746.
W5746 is 11.4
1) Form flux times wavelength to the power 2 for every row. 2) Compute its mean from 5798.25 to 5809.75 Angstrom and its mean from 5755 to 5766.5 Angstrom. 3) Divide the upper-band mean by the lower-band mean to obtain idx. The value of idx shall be 1.2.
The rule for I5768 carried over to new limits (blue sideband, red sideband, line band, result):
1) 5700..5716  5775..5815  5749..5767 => 0.4 Angstrom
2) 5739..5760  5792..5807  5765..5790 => 2.9 Angstrom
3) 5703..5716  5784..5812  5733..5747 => 0.6 Angstrom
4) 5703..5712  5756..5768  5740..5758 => -1.5 Angstrom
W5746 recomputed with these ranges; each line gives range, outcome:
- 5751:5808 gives 12.1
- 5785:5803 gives 12.8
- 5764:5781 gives 11.2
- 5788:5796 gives 12.5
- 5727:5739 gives 11.1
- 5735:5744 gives 11.5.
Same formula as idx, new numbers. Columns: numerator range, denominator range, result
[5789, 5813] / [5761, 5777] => 1.23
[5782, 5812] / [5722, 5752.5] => 1.14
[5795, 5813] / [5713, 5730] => 1.21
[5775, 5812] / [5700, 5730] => 1.15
